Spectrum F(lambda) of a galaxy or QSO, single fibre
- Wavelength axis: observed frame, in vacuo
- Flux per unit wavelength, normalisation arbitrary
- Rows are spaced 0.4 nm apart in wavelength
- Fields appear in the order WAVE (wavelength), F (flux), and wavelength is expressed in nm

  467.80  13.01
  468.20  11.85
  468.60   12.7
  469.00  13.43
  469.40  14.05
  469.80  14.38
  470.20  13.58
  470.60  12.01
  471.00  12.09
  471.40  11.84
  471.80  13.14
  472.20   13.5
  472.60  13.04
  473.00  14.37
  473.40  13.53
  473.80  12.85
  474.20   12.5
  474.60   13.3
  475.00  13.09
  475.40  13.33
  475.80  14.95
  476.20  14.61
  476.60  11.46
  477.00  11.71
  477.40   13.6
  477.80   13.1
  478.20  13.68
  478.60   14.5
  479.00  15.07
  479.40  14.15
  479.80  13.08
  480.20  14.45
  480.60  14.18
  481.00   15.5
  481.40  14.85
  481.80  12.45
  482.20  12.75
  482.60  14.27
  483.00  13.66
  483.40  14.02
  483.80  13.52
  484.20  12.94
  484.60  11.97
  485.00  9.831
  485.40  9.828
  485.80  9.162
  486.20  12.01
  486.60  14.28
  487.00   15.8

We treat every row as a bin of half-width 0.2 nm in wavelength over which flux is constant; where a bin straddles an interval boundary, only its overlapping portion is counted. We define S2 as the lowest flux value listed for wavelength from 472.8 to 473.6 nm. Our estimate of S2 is 13.53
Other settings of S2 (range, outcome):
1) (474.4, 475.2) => 13.09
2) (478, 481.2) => 13.08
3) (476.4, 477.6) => 11.46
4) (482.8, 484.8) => 11.97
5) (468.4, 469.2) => 12.7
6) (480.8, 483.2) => 12.45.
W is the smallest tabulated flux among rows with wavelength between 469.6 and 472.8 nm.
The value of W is 11.84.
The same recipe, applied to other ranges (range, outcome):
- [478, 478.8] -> 13.68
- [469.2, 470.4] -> 13.58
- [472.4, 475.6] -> 12.5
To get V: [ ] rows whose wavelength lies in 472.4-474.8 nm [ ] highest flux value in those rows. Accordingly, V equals 14.37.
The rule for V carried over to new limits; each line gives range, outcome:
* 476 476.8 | 14.61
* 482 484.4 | 14.27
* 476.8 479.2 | 15.07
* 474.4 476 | 14.95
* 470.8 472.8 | 13.5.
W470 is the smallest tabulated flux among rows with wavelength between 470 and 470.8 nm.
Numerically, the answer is 12.01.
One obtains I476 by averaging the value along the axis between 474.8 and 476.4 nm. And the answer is 14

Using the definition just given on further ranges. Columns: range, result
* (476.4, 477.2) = 11.6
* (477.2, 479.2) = 14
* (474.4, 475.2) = 13.2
